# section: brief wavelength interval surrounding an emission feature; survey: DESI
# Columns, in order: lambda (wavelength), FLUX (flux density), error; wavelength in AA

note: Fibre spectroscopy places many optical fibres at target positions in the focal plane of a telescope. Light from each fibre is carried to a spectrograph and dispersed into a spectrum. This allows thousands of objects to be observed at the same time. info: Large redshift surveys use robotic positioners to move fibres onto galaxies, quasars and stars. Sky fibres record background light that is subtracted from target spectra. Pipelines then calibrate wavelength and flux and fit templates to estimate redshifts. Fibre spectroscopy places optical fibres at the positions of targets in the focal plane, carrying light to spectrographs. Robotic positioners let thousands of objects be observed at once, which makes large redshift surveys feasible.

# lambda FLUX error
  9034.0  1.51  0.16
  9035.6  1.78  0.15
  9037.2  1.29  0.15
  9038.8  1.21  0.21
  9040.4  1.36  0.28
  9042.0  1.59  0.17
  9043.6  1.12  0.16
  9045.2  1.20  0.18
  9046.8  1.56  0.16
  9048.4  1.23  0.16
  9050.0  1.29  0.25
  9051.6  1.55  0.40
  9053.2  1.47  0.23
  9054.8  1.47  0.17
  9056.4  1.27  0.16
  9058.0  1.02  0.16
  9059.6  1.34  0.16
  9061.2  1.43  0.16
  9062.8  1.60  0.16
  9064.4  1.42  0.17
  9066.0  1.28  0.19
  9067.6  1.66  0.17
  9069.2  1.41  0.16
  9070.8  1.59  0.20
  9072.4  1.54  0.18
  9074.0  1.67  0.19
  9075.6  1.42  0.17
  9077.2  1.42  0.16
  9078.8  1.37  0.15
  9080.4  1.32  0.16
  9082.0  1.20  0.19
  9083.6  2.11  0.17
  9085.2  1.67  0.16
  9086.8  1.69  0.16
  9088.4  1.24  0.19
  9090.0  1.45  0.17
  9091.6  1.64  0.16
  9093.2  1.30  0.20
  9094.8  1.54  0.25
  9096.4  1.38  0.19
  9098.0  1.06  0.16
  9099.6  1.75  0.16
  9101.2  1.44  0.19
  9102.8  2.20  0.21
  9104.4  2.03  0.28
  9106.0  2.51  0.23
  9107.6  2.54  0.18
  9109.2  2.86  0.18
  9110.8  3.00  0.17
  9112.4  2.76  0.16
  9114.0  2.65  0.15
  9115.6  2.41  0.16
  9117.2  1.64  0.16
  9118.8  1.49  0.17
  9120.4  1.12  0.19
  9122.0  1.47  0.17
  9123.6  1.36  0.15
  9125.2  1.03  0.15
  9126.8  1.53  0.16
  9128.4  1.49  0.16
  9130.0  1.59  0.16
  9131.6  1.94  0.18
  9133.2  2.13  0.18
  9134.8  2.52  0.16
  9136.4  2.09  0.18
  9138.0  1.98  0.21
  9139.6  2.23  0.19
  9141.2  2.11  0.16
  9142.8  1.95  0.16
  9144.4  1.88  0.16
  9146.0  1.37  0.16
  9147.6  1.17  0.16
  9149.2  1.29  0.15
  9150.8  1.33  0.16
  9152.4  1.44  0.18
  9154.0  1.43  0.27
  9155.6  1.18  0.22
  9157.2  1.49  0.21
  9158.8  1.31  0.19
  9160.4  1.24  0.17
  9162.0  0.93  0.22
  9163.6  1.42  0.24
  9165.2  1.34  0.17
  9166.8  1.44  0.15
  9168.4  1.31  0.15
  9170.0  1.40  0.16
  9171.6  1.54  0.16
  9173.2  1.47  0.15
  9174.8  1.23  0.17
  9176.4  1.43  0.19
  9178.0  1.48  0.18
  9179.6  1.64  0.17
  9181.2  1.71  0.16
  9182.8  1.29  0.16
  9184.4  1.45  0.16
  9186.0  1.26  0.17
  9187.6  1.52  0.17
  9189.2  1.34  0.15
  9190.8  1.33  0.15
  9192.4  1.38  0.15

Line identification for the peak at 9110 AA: H-alpha 6563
